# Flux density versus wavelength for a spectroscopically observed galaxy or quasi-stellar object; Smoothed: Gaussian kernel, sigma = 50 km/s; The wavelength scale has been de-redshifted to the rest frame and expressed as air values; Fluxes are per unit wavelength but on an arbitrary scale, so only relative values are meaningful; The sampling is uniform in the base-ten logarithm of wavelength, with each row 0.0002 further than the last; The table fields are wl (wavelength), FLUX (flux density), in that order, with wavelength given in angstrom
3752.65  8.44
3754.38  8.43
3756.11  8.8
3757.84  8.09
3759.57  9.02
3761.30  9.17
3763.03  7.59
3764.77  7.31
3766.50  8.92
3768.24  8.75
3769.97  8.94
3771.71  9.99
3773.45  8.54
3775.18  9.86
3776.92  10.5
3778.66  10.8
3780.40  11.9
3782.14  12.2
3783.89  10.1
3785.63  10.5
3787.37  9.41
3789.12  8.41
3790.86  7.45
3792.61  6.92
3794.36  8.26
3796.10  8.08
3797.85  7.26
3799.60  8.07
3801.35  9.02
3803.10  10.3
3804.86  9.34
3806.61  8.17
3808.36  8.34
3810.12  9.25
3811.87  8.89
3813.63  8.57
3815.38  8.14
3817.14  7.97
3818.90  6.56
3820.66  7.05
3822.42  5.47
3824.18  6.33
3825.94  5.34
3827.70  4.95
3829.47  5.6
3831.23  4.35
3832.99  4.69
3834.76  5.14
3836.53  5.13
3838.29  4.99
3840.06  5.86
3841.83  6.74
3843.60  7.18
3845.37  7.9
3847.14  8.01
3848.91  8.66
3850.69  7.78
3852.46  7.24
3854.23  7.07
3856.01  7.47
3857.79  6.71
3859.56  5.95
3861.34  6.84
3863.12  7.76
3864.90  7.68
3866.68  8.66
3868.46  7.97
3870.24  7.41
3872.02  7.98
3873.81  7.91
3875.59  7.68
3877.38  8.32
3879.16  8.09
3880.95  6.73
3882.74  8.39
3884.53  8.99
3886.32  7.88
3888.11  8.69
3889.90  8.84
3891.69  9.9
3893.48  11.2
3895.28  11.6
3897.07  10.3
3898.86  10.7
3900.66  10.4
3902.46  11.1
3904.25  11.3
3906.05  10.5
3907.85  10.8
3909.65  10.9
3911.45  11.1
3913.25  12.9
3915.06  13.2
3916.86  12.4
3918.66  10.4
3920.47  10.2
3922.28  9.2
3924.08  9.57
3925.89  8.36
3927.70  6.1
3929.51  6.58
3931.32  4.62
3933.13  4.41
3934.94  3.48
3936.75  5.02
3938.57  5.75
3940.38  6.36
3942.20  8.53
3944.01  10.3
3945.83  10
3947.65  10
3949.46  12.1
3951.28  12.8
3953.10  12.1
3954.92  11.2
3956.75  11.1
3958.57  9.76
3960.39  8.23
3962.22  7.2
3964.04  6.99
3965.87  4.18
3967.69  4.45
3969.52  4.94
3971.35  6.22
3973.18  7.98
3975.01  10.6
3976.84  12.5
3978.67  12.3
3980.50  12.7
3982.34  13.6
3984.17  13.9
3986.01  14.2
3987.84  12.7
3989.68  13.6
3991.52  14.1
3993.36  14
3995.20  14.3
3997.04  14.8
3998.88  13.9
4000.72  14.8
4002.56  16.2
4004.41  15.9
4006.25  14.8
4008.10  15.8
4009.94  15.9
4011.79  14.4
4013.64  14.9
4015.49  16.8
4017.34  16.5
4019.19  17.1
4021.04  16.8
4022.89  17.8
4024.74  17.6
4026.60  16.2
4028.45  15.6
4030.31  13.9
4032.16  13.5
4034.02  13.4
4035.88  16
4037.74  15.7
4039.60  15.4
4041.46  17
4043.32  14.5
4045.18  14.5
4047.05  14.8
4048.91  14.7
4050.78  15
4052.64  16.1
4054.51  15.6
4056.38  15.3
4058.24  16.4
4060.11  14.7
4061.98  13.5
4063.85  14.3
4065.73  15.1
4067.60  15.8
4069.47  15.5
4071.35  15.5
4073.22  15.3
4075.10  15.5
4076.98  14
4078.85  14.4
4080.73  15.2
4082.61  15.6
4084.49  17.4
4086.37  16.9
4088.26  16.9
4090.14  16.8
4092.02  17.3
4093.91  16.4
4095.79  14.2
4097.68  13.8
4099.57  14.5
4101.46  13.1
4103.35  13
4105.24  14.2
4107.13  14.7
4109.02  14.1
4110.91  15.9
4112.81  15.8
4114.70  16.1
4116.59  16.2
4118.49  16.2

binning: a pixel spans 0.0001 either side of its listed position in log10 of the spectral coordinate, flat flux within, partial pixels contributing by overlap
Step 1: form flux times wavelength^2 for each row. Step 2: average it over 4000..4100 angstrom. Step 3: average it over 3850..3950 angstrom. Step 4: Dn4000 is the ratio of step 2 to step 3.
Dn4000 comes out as 1.92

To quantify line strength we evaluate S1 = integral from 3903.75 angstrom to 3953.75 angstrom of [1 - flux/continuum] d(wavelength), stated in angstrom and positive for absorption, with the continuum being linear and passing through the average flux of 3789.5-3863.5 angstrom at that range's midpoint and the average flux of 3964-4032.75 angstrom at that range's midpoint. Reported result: 7.4 angstrom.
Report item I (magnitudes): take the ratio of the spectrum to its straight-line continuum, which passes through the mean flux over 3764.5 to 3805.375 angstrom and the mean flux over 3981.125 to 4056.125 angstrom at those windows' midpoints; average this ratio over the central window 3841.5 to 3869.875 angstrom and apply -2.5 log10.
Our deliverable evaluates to 0.419 mag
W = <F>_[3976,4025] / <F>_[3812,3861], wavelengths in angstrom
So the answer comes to 2.25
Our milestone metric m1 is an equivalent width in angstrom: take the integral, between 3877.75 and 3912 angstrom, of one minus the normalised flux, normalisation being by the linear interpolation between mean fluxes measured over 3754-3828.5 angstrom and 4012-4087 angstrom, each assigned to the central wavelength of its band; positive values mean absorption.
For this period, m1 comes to 4.6 angstrom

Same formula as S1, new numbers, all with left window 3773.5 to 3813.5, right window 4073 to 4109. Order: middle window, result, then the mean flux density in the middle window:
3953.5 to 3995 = 8.0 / 10.4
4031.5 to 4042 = -0.8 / 15.1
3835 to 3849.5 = 5.0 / 6.7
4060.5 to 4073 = -0.2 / 15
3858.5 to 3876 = 5.1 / 7.58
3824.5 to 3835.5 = 5.4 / 5.08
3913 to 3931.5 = 3.6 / 9.47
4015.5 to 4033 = -2.9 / 16.2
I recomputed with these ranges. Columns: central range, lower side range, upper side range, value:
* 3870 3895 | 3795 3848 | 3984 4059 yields 0.13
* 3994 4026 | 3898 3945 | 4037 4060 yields -0.17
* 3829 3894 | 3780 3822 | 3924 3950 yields 0.09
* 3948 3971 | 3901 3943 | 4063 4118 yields 0.17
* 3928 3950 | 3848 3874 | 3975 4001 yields 0.50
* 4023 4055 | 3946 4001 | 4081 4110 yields -0.16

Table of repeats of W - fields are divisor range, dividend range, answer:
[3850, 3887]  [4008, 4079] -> 2.02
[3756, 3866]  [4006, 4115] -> 1.95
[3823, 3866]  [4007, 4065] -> 2.39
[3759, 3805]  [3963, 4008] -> 1.30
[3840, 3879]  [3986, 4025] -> 2.03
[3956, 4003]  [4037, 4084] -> 1.37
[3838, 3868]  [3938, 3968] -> 1.24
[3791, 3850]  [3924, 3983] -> 1.18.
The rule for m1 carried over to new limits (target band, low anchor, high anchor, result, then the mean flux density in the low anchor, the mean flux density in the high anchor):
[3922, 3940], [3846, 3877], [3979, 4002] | 7.8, 7.59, 13.9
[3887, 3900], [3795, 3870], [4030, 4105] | -1.2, 7.21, 15.2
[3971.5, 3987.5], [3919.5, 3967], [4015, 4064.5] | -1.4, 8.22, 15.5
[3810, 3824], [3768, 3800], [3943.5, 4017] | 3.1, 9.29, 12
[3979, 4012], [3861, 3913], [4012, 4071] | -1.8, 9.24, 15.5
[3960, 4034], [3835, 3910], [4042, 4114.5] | -2.9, 8.32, 15.2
